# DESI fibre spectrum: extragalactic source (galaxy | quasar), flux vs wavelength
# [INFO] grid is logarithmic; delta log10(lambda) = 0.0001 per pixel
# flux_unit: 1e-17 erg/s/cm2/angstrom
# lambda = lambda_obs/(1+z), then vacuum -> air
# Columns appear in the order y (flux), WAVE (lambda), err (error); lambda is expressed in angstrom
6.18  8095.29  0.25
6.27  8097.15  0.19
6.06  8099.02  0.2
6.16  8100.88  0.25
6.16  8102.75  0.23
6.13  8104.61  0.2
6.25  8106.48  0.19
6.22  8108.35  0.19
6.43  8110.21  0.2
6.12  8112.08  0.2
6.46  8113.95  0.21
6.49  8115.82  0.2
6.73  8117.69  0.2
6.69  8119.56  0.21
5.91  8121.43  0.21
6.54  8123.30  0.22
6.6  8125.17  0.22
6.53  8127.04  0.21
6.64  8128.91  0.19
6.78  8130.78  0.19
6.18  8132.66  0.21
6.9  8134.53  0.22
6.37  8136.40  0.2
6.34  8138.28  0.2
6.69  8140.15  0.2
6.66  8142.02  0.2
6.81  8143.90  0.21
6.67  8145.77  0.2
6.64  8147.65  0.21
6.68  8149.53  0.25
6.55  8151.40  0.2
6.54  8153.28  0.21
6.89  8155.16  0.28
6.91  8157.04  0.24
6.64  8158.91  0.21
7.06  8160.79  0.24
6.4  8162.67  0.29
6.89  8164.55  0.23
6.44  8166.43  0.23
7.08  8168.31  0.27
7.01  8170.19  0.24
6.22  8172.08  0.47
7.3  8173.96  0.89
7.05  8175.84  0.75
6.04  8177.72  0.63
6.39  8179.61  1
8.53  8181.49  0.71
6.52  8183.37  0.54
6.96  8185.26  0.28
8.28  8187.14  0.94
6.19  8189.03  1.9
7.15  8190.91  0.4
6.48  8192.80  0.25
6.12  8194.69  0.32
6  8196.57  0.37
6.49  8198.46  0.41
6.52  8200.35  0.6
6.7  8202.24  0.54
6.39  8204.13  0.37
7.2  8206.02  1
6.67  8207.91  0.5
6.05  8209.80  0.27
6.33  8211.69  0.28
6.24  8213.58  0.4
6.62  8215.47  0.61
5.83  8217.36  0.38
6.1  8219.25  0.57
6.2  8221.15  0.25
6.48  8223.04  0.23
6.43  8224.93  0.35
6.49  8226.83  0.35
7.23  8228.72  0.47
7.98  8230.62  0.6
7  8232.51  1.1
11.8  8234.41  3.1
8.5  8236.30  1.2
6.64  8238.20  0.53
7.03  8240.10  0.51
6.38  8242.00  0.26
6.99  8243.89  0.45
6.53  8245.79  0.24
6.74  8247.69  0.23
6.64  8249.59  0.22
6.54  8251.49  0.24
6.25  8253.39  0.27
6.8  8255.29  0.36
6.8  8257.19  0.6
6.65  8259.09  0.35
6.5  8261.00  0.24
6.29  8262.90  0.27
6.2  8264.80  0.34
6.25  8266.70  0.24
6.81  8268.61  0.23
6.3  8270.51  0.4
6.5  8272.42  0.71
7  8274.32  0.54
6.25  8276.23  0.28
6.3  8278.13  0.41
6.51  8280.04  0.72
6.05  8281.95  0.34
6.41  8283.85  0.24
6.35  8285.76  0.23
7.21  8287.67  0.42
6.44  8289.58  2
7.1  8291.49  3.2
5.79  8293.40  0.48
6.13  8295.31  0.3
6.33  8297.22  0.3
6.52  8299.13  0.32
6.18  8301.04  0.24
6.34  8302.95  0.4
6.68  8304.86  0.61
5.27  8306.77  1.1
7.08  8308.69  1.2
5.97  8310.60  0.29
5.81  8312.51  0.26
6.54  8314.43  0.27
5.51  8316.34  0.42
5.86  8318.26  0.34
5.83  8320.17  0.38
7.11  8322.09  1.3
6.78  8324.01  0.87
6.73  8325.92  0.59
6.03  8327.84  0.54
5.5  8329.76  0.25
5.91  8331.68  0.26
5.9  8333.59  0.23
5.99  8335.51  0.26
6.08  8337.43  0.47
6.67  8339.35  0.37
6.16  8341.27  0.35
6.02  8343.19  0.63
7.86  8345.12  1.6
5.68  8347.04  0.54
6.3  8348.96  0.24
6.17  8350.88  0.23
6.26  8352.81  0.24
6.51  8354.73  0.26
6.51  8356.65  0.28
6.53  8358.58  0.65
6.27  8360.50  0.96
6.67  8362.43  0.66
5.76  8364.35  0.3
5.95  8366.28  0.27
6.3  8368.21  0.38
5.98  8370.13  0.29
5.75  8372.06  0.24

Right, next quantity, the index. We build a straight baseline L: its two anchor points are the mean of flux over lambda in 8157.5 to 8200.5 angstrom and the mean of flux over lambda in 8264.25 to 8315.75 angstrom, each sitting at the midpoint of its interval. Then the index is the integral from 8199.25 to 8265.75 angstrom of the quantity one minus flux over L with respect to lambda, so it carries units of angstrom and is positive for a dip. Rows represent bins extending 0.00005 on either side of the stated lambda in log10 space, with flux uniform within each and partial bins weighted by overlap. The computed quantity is -2.1 angstrom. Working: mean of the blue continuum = 6.78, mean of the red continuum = 6.38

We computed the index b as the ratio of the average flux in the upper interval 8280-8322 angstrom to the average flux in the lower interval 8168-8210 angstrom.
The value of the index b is 0.93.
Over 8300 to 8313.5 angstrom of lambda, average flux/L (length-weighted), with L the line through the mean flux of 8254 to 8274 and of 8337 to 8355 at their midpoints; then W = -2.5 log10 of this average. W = 0.043 mag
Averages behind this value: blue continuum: 6.52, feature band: 6.19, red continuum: 6.37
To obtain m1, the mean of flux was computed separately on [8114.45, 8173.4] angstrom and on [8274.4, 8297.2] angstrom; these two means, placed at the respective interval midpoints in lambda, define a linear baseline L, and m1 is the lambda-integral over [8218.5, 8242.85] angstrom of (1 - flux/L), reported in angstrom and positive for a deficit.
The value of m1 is -2.8 angstrom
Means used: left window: 6.63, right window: 6.43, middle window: 7.26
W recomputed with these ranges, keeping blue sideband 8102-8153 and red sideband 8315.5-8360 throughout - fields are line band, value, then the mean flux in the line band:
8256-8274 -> -0.03 mag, 6.5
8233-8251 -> -0.17 mag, 7.43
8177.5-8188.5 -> -0.12 mag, 7.15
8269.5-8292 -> -0.03 mag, 6.52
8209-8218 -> 0.03 mag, 6.23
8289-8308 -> 0.00 mag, 6.29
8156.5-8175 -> -0.06 mag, 6.8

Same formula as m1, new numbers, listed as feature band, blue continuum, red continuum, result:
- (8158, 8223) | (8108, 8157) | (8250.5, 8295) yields -1.2 angstrom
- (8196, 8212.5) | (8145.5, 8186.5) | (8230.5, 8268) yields 1.0 angstrom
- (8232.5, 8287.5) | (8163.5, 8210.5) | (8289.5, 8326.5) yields -2.7 angstrom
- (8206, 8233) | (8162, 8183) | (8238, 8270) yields 0.5 angstrom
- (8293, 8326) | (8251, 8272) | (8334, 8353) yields 0.7 angstrom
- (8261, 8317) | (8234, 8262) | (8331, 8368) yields 3.1 angstrom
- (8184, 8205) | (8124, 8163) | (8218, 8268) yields 0.3 angstrom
